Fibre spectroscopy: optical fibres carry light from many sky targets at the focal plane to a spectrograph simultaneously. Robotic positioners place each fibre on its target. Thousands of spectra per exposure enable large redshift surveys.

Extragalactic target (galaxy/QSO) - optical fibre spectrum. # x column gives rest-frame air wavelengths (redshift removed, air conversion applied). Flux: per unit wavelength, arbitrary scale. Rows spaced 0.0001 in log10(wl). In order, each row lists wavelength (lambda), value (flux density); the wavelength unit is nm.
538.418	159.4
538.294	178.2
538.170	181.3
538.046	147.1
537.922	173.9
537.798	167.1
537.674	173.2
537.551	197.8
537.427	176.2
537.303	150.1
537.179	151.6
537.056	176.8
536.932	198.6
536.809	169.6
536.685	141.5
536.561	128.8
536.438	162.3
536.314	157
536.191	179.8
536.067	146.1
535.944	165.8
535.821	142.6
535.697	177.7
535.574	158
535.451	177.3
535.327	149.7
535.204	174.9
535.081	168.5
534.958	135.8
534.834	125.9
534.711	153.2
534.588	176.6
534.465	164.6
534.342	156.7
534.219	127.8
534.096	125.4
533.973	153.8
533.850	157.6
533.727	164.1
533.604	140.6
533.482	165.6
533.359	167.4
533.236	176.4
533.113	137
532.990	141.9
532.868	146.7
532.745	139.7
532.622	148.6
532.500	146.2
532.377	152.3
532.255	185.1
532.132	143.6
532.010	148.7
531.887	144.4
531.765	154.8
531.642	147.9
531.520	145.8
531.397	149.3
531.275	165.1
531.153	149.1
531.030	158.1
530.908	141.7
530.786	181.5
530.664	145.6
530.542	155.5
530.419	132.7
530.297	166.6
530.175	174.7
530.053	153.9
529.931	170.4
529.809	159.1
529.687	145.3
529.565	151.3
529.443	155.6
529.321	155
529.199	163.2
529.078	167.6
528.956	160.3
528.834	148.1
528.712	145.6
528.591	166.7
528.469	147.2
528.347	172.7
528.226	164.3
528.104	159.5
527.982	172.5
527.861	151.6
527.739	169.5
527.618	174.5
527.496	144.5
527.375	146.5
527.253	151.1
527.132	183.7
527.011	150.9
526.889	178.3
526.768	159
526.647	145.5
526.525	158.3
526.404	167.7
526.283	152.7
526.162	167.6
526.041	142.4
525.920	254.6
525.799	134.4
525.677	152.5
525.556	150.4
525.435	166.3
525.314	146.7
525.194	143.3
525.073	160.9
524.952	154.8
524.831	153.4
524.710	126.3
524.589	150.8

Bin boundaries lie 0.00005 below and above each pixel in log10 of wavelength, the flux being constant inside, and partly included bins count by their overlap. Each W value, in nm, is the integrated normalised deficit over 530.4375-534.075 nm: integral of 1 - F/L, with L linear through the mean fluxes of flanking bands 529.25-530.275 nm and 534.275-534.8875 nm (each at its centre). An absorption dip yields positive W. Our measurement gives 0.09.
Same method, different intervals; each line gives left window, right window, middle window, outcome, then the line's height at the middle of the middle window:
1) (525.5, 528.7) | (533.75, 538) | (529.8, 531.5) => 0.04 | 161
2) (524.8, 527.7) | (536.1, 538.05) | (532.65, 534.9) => 0.18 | 164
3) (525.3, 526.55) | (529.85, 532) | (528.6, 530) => 0.01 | 158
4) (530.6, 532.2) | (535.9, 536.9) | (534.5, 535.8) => -0.03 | 156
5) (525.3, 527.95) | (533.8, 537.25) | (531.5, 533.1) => 0.10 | 159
